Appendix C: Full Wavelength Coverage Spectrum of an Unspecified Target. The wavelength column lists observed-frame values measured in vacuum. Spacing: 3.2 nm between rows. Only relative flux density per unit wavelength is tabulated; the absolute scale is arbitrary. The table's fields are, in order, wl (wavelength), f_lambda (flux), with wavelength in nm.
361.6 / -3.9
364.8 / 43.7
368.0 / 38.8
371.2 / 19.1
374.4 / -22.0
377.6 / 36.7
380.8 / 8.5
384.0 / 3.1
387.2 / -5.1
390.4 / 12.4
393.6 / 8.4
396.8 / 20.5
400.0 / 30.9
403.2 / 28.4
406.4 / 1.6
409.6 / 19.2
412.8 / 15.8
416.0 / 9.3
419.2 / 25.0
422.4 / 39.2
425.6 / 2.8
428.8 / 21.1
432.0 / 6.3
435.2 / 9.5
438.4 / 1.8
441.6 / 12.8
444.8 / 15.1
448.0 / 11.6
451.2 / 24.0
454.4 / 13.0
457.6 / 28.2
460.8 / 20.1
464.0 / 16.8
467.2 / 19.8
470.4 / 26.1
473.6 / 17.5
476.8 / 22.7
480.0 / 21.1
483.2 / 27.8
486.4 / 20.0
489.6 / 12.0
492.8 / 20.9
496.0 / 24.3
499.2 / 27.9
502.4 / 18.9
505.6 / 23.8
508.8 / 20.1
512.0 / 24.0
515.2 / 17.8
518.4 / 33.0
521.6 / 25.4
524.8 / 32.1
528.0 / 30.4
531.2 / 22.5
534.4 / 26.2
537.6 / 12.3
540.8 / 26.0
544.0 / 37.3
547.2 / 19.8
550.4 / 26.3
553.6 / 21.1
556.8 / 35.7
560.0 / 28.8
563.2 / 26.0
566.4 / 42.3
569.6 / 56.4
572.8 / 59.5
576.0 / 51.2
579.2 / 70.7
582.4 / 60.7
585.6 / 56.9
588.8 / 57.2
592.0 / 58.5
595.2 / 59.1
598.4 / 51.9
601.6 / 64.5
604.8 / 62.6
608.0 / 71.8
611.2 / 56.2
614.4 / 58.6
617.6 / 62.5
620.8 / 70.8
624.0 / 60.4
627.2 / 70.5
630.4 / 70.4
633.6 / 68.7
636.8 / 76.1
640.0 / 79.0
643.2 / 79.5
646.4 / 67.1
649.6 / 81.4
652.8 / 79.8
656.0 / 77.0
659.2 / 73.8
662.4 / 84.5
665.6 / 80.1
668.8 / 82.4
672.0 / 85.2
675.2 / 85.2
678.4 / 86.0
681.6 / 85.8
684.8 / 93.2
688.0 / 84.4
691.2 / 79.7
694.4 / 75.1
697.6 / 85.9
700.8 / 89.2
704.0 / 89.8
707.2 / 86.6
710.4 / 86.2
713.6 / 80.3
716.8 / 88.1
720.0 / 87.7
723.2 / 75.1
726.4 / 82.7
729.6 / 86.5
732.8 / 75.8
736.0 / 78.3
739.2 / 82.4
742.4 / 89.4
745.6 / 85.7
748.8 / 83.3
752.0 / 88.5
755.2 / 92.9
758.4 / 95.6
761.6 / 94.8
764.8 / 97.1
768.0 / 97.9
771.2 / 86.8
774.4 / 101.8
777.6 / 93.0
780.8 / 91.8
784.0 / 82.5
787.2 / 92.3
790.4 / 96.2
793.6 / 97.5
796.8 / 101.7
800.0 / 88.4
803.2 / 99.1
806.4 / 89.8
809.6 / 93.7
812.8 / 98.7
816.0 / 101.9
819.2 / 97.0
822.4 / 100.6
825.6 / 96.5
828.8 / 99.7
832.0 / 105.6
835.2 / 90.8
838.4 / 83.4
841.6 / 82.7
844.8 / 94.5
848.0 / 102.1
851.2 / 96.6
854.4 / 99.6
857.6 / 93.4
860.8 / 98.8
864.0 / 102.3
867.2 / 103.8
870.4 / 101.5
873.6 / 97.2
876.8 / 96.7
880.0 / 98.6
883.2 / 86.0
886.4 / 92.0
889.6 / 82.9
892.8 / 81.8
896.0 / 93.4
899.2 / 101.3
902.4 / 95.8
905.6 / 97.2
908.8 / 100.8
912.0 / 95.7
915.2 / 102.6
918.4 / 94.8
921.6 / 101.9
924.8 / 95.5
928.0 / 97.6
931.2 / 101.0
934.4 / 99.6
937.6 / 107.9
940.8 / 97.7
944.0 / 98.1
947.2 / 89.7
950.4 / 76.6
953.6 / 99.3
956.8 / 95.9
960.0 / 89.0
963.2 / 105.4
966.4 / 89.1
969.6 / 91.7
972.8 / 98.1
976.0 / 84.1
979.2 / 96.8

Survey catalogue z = 0.42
